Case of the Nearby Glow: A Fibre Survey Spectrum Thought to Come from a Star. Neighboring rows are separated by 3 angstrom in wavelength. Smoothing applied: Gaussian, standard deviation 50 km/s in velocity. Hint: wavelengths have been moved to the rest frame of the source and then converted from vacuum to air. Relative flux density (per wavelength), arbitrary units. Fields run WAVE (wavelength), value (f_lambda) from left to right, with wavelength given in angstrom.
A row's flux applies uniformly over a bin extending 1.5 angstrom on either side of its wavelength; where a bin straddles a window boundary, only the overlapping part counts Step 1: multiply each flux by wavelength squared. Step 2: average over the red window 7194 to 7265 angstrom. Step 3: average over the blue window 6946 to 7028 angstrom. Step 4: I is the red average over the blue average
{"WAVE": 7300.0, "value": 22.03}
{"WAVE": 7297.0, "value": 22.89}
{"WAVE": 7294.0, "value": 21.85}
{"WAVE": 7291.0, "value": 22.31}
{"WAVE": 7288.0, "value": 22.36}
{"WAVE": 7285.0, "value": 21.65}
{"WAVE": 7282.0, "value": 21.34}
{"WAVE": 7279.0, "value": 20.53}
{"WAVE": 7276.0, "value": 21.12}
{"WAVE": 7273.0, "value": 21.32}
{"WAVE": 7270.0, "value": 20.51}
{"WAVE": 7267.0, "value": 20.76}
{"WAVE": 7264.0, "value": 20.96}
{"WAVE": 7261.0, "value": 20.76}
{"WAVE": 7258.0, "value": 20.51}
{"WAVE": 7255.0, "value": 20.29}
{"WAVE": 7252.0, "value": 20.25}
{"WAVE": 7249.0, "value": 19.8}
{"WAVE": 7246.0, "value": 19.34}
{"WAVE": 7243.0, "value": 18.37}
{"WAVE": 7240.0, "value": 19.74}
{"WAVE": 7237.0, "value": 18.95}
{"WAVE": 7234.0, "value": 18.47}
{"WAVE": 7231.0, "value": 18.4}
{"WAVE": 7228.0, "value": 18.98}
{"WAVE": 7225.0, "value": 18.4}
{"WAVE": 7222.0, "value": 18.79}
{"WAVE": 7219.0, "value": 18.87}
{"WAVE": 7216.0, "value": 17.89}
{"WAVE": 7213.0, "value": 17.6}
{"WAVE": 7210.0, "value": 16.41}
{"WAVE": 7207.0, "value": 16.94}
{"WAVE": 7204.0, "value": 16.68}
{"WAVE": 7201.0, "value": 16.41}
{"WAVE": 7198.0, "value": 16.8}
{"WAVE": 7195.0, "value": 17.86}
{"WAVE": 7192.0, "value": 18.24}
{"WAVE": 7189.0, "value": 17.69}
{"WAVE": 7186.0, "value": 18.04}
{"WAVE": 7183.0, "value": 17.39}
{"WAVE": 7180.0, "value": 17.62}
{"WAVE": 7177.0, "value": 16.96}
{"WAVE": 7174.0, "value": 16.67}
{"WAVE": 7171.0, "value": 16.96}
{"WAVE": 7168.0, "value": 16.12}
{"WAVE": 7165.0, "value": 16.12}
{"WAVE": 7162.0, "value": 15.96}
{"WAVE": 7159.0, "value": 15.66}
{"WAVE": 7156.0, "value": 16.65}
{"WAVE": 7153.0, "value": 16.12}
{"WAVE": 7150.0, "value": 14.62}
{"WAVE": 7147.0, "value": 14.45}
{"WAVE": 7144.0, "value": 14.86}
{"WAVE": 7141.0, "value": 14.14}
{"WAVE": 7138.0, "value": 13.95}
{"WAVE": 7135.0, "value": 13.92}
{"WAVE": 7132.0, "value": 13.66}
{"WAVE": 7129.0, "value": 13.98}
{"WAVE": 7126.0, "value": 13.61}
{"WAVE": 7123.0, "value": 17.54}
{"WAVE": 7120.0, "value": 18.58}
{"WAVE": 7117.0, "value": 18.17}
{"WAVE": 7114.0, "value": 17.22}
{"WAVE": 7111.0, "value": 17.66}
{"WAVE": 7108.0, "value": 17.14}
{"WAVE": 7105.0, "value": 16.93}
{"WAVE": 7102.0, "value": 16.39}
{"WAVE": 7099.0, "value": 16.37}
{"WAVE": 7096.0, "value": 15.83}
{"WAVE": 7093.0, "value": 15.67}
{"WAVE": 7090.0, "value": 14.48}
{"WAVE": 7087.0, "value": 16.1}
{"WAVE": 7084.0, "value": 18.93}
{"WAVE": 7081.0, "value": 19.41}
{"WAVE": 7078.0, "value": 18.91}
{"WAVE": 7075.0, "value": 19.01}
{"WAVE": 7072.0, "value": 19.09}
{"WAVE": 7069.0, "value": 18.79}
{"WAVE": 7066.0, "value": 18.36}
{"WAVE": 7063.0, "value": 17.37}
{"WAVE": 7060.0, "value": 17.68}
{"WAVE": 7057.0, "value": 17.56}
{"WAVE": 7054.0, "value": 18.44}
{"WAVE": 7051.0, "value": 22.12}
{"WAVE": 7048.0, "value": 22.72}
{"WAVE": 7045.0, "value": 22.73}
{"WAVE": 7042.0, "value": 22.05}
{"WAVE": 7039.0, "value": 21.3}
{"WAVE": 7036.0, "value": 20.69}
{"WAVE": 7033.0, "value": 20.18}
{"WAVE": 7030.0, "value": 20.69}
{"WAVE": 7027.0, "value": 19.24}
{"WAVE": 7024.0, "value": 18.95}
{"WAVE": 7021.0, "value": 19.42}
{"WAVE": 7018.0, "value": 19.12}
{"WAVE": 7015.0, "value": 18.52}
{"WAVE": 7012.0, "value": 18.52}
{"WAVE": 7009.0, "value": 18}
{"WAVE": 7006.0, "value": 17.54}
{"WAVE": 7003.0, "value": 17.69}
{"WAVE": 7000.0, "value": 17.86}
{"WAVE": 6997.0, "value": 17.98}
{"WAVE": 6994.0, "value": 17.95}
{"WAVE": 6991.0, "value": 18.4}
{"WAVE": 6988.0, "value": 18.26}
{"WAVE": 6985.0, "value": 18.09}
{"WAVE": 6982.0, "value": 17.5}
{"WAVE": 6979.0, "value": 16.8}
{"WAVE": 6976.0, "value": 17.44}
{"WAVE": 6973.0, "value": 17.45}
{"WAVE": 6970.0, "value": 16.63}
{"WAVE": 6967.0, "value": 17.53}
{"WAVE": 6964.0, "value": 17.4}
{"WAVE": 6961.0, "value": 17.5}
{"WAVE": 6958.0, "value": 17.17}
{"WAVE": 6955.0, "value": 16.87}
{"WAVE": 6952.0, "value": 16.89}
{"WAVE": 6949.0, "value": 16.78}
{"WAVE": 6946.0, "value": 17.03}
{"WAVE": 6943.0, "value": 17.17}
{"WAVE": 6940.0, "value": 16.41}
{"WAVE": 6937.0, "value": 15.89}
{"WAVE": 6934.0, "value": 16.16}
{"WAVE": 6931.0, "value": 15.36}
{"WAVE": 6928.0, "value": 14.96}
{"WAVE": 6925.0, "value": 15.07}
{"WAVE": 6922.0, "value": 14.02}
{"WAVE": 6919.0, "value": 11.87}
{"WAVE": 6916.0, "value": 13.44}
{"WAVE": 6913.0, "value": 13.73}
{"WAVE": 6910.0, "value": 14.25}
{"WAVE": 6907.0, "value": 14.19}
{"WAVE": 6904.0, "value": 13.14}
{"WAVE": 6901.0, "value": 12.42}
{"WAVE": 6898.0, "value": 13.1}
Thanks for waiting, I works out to 1.1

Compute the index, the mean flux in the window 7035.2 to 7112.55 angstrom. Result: 18.5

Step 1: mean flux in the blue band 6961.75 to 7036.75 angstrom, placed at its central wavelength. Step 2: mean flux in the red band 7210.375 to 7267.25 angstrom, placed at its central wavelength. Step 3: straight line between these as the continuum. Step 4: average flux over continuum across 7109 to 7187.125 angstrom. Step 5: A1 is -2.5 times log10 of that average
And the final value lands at 0.18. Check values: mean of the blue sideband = 18.3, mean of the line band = 16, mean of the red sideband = 19.2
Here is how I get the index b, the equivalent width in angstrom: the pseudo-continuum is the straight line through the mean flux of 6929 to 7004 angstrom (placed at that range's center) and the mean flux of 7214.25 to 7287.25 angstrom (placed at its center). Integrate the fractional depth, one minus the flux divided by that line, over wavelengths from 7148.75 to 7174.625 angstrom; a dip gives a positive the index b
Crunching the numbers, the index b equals 4.0 angstrom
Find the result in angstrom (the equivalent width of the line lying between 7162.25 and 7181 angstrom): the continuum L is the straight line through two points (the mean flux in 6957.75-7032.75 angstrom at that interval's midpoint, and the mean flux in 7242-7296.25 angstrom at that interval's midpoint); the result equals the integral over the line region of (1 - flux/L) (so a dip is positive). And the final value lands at 3.0 angstrom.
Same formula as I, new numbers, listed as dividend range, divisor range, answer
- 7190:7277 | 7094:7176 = 1.22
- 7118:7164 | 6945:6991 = 0.92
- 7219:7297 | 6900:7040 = 1.29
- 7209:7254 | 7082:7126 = 1.15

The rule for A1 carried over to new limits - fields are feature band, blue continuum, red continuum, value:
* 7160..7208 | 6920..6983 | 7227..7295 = 0.14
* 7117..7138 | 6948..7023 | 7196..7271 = 0.20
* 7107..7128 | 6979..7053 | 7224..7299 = 0.16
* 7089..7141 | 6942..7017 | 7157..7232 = 0.10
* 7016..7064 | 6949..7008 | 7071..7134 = -0.17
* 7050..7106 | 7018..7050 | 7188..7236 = 0.13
